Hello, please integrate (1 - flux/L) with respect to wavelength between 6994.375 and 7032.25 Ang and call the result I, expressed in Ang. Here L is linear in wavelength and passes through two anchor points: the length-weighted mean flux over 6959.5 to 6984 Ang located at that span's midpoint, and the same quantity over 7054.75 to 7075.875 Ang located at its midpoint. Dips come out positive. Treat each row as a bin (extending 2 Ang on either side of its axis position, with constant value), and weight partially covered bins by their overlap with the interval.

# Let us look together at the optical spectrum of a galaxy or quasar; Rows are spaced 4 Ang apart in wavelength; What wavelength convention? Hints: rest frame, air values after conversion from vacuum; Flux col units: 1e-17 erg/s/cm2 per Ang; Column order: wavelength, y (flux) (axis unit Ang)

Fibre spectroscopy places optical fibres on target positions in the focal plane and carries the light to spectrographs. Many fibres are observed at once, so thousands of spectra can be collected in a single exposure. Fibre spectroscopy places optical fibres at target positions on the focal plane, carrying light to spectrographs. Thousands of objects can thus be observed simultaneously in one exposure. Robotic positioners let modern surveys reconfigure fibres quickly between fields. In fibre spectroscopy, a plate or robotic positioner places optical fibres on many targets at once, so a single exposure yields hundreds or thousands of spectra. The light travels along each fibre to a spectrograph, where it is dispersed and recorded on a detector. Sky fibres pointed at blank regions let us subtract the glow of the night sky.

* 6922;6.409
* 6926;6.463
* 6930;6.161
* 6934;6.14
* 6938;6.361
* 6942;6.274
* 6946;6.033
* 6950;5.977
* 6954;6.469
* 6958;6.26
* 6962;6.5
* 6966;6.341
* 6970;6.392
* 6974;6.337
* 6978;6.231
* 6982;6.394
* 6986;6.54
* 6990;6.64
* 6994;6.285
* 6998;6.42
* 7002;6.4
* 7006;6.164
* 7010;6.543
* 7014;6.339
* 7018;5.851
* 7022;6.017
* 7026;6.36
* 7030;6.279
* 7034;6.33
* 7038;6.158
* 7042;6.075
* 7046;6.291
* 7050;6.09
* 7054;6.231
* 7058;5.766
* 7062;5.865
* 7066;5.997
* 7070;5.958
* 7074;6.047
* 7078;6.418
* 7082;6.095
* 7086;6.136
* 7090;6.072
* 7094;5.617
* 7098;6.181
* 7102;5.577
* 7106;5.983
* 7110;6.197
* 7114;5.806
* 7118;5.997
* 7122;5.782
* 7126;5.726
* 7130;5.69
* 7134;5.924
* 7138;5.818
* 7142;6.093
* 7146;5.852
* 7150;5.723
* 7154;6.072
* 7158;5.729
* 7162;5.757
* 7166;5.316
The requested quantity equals -0.54 Ang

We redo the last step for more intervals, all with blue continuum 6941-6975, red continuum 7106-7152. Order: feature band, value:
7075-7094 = -0.4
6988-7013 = -0.9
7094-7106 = 0.2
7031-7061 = -0.3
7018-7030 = 0.0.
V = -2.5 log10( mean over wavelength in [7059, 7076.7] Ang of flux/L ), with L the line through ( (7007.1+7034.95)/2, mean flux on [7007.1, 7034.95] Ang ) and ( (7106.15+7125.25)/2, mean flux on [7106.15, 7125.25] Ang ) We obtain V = 0.02 mag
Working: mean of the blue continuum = 6.24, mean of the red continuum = 5.93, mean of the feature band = 5.97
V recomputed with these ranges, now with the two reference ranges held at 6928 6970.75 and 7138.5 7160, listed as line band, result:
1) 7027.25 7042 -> -0.02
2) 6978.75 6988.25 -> -0.04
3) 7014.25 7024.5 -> 0.02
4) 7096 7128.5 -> 0.01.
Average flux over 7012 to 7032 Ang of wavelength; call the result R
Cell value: 6.17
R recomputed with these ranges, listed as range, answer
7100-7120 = 5.91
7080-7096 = 5.98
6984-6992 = 6.59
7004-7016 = 6.35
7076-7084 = 6.26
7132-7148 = 5.92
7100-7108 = 5.78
